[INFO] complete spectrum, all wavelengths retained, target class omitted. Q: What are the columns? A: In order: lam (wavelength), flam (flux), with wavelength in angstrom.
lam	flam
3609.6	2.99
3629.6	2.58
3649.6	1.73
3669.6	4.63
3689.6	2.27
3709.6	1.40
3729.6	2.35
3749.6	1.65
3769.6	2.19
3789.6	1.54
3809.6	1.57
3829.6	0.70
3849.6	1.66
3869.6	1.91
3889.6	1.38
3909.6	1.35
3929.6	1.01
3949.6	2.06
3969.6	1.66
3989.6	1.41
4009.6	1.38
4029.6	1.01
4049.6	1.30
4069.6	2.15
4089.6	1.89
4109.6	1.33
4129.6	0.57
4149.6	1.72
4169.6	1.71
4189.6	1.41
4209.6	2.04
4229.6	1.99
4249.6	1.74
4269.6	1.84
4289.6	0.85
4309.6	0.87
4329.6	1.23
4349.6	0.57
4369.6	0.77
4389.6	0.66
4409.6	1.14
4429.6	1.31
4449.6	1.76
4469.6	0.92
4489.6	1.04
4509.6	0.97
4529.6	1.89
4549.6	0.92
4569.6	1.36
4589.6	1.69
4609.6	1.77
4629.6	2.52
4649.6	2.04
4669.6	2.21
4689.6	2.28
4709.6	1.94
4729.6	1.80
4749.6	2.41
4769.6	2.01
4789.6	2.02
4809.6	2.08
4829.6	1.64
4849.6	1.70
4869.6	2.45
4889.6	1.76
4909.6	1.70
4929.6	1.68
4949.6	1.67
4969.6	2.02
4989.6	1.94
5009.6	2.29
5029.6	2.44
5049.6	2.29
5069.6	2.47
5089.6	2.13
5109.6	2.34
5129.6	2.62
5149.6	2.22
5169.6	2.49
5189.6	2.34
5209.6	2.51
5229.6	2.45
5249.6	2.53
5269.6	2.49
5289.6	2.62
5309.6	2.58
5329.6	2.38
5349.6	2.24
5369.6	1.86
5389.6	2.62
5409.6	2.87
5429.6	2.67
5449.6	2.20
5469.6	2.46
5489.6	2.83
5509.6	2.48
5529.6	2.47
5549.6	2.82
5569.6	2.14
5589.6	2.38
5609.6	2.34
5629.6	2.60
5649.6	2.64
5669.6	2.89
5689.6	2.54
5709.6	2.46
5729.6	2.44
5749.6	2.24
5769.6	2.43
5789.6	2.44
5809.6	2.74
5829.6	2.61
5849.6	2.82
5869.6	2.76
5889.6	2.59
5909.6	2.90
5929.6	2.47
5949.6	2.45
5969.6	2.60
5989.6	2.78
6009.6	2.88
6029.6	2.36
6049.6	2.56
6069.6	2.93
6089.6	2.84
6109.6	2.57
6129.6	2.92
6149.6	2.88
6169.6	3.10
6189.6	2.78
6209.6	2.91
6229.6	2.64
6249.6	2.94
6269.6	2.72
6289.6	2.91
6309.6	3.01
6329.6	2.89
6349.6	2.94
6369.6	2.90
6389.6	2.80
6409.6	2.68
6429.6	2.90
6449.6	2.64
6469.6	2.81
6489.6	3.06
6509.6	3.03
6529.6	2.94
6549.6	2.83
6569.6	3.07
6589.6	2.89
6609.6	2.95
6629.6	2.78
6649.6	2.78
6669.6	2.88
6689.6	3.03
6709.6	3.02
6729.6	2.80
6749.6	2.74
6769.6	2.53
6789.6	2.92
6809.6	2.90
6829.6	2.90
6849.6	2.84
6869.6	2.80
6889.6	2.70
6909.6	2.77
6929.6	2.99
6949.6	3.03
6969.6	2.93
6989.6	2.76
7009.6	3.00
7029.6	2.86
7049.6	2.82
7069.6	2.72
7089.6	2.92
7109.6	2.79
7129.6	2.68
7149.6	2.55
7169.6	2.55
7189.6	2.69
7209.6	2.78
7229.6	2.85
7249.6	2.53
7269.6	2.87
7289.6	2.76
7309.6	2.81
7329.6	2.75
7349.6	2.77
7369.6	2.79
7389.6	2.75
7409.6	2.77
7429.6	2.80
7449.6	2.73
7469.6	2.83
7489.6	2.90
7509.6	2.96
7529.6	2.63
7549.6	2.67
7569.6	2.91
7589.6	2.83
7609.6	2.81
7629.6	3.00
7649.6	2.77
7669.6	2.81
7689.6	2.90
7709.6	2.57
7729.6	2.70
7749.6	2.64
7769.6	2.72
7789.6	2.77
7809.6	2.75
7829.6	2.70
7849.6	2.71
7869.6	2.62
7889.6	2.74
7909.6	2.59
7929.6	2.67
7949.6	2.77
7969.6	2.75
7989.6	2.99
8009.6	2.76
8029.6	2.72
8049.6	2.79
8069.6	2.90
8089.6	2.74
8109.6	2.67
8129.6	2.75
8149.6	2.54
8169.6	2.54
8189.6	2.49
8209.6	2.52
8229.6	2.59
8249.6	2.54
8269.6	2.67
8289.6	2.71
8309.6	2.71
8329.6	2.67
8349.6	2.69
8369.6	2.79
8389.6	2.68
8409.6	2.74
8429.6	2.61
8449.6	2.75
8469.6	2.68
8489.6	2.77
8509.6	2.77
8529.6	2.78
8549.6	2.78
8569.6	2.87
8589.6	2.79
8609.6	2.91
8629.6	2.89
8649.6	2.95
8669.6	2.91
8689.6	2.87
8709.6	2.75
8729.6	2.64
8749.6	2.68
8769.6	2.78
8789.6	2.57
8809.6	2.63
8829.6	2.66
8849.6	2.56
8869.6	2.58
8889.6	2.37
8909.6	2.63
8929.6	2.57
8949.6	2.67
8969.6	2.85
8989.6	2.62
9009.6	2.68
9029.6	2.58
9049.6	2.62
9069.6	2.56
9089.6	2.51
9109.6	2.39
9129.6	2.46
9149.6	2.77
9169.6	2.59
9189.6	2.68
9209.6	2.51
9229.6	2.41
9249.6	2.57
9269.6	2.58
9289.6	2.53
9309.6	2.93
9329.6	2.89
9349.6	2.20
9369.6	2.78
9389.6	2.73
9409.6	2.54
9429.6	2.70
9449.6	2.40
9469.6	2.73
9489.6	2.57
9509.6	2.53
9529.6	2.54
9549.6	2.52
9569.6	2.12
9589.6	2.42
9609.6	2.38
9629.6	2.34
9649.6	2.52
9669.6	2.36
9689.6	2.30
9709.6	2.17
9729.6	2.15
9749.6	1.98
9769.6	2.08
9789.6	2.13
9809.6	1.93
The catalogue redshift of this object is 0.15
